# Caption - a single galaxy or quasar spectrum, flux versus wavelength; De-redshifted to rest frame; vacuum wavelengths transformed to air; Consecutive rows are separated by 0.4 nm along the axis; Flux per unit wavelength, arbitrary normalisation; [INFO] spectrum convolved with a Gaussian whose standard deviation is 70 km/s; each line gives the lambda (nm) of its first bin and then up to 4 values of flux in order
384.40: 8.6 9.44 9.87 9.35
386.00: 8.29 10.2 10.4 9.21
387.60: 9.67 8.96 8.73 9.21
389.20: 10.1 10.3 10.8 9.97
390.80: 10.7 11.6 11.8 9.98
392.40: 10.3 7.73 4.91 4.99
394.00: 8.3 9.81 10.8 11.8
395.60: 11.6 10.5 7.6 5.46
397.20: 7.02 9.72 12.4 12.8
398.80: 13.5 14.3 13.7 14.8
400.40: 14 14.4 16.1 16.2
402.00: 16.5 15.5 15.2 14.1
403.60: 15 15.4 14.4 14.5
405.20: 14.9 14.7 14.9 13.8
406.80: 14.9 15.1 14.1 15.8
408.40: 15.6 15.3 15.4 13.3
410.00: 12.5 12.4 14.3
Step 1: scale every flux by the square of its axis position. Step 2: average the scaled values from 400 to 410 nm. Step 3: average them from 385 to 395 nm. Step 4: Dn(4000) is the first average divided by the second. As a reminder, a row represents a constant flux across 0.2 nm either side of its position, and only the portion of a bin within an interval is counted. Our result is 1.70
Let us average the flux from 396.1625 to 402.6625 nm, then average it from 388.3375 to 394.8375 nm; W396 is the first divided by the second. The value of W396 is 1.36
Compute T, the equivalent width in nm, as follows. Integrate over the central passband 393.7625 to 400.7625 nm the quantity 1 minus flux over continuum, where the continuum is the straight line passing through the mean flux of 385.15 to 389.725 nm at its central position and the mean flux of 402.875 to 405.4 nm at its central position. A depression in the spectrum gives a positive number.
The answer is 0.85 nm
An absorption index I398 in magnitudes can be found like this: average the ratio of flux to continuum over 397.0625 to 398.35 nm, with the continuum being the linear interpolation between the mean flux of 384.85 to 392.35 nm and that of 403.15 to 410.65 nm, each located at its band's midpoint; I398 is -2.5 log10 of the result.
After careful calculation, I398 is 0.199 mag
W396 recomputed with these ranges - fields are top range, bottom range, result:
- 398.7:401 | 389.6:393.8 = 1.52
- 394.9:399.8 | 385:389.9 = 1.14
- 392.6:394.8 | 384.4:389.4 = 0.79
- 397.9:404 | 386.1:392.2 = 1.45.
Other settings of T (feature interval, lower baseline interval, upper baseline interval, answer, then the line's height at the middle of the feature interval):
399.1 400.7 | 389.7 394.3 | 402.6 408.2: -0.22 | 12.5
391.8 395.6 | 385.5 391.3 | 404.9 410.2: 0.78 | 11.1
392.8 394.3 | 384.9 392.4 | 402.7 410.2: 0.63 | 11.3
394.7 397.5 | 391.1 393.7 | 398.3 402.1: 0.54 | 11.6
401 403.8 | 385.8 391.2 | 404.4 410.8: -0.49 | 13.2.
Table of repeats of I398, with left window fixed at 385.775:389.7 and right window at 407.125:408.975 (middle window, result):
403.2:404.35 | -0.07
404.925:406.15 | -0.02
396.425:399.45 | 0.17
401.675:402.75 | -0.17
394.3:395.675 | 0.05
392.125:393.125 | 0.25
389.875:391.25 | -0.04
